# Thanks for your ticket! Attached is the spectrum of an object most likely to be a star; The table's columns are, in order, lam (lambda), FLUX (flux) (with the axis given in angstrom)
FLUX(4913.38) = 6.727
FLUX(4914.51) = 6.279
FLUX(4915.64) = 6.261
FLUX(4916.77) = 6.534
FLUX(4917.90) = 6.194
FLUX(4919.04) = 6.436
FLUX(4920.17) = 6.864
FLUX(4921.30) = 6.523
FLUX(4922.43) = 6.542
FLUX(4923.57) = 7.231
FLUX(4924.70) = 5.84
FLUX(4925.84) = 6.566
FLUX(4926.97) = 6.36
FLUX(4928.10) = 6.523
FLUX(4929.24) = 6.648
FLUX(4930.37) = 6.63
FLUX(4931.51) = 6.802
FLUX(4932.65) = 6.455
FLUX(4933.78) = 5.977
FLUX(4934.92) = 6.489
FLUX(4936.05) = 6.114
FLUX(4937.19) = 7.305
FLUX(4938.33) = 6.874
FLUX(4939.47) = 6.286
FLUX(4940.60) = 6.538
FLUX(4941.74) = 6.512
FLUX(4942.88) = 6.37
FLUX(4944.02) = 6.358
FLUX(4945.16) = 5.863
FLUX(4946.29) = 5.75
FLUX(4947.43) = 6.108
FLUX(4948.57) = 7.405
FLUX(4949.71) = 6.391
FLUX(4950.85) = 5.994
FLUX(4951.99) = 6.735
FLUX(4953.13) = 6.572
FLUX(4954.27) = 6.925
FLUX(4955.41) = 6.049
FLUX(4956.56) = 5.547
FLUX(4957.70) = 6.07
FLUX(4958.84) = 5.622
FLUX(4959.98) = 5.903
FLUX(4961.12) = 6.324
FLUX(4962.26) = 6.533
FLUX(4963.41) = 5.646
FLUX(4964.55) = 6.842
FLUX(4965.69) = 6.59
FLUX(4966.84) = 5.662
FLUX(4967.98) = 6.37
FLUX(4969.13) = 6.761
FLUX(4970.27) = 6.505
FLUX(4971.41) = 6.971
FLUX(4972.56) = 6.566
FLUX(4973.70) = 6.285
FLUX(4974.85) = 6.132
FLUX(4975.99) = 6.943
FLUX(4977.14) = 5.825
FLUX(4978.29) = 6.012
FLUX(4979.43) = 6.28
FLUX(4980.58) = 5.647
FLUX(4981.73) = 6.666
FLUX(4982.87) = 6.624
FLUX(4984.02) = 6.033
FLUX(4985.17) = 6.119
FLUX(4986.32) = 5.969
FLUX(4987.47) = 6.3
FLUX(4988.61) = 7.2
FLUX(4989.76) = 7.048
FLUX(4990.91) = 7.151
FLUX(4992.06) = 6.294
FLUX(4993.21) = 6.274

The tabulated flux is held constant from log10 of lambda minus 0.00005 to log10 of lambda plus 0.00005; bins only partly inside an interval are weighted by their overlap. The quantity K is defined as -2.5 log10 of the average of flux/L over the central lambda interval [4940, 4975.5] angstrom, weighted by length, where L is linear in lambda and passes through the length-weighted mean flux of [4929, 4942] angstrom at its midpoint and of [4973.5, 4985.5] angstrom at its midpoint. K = 0.01 mag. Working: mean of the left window 6.55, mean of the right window 6.23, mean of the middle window 6.32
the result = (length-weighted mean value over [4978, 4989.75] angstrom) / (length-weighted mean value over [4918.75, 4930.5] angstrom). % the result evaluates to 1.0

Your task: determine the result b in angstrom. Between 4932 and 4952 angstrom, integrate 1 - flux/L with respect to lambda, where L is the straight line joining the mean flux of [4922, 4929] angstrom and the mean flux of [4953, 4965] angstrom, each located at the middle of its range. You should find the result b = -0.2 angstrom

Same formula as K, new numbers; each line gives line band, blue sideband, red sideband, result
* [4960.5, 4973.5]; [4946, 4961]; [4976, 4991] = -0.022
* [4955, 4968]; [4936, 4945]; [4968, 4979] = 0.067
